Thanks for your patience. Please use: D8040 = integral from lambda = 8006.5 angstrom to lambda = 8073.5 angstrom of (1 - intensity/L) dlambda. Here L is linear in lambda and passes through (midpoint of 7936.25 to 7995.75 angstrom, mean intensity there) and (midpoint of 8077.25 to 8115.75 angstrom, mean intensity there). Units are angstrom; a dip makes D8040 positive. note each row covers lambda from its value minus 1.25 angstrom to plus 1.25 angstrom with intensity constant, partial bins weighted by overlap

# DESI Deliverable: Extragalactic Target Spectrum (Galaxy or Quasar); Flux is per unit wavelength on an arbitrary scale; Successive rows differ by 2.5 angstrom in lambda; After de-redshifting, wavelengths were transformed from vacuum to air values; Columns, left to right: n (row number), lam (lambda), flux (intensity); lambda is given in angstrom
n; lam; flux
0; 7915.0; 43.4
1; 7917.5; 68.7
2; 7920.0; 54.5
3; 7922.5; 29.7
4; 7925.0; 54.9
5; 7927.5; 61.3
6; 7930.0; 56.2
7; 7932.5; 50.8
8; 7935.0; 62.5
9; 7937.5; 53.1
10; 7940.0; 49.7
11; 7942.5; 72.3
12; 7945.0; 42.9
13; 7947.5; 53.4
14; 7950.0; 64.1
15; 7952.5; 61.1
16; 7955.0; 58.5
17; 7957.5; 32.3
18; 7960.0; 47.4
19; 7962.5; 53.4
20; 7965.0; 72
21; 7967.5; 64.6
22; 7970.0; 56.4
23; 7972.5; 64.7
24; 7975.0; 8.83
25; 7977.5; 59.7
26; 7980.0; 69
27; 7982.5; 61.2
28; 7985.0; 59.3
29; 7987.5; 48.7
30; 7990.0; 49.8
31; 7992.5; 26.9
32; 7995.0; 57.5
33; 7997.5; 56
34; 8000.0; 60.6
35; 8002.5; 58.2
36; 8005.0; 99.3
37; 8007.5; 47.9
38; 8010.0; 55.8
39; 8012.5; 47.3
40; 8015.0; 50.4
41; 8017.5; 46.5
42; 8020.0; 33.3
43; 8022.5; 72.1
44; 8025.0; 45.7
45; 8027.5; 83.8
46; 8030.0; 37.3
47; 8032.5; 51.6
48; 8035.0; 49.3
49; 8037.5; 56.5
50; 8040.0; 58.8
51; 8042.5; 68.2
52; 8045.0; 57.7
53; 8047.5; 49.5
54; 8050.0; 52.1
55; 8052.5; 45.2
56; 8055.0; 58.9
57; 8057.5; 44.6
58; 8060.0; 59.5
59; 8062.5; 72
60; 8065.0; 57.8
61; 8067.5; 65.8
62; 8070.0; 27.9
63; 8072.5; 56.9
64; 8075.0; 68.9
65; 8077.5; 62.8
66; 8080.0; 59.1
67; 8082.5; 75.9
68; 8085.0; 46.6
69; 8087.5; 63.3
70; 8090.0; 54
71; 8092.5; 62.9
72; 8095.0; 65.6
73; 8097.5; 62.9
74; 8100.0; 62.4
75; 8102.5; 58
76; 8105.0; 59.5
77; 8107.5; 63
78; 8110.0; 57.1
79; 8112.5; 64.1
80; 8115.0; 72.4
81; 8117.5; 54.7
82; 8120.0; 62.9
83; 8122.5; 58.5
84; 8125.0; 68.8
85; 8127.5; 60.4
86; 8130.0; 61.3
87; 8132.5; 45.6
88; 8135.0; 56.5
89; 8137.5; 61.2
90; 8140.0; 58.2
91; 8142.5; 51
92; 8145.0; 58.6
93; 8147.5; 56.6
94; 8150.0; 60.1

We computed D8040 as 5.0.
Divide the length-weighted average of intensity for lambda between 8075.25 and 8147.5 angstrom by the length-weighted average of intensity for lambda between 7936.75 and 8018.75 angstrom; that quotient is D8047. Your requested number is 1.10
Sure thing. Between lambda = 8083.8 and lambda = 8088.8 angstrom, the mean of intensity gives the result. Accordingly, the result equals 55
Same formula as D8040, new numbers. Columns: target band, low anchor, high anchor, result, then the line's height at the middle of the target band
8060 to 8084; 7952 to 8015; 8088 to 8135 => -0.7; 58.9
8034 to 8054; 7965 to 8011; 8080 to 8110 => 1.3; 58.7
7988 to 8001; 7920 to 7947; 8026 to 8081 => 1.2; 55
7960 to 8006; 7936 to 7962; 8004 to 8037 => -1.9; 54.3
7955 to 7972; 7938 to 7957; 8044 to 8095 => 0.4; 56.4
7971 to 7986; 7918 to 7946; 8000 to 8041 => 0.4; 55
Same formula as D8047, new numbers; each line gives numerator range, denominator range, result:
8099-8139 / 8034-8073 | 1.10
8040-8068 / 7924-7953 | 1.01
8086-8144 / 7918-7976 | 1.12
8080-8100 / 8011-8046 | 1.14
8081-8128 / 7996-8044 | 1.09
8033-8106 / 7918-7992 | 1.07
